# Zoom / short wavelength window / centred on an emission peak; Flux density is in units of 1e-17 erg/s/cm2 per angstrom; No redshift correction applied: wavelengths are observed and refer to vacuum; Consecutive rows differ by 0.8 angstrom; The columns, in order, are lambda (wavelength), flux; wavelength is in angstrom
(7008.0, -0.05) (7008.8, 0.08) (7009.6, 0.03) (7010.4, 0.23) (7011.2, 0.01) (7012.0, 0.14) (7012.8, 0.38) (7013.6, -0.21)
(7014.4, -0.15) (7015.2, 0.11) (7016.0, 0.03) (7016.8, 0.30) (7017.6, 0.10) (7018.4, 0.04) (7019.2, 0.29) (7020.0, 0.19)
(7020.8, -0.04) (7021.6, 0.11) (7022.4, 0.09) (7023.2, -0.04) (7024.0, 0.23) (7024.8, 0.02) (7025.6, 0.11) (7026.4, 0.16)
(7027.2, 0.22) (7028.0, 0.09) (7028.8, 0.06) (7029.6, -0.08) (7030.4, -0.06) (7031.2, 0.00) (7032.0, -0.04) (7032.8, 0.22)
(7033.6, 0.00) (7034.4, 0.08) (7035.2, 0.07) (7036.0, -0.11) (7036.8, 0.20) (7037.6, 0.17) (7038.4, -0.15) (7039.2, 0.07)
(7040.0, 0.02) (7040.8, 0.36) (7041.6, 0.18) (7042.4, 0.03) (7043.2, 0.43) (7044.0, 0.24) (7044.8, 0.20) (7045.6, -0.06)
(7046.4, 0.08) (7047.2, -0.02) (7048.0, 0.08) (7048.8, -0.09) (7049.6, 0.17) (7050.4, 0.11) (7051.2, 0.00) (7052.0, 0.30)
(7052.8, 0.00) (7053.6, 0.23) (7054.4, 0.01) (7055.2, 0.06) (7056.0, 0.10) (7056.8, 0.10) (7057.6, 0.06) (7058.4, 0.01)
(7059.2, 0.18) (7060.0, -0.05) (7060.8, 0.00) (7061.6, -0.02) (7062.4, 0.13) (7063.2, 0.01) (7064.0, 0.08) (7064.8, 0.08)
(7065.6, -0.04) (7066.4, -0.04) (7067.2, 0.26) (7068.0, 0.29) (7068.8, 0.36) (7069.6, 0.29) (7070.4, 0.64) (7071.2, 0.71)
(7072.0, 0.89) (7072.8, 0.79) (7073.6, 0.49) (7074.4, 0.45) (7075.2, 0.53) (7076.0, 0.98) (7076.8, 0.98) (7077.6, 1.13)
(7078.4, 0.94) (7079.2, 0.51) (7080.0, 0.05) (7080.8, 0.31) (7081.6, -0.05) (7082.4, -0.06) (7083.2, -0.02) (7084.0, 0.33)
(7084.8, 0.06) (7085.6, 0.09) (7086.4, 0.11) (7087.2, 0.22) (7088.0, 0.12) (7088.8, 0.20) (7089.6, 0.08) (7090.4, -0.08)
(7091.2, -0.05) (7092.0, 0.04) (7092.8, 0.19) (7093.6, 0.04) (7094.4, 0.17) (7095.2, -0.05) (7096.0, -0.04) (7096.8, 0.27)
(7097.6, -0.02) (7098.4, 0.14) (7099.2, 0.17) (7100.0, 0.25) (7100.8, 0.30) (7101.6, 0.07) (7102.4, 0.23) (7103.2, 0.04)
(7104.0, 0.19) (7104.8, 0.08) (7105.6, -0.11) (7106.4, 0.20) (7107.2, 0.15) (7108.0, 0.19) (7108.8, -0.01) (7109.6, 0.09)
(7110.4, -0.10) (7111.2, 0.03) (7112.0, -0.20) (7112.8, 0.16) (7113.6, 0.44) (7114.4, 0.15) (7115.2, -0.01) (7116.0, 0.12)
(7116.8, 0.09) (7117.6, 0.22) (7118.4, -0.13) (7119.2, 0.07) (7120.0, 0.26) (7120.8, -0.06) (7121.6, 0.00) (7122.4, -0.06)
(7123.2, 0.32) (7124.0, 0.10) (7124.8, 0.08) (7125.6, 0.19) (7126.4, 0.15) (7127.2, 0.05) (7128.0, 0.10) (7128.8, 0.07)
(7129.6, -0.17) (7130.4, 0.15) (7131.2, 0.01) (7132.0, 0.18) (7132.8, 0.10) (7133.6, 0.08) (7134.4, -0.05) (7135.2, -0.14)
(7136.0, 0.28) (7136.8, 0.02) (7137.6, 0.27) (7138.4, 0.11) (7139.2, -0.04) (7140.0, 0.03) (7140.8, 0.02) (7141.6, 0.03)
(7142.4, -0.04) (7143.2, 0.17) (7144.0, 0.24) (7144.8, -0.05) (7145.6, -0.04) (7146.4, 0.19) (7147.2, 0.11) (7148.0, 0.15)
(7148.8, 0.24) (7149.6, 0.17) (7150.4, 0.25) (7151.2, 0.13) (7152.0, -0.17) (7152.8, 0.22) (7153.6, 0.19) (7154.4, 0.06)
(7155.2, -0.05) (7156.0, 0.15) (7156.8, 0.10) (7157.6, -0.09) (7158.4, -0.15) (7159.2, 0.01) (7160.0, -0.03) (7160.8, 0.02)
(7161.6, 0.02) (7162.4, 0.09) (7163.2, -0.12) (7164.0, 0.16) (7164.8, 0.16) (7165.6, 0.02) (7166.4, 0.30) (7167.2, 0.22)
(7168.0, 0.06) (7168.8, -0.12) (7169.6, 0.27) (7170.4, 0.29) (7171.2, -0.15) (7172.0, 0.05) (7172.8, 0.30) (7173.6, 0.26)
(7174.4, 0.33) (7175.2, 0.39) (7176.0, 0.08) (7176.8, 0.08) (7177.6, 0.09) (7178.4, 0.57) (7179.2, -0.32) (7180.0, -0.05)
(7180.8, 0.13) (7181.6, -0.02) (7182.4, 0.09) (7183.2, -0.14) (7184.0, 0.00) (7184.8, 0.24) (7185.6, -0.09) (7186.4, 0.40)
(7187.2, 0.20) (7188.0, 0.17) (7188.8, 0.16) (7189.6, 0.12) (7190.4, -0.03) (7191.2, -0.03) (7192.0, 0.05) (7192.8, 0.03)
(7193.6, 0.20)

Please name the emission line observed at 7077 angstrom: [O II]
